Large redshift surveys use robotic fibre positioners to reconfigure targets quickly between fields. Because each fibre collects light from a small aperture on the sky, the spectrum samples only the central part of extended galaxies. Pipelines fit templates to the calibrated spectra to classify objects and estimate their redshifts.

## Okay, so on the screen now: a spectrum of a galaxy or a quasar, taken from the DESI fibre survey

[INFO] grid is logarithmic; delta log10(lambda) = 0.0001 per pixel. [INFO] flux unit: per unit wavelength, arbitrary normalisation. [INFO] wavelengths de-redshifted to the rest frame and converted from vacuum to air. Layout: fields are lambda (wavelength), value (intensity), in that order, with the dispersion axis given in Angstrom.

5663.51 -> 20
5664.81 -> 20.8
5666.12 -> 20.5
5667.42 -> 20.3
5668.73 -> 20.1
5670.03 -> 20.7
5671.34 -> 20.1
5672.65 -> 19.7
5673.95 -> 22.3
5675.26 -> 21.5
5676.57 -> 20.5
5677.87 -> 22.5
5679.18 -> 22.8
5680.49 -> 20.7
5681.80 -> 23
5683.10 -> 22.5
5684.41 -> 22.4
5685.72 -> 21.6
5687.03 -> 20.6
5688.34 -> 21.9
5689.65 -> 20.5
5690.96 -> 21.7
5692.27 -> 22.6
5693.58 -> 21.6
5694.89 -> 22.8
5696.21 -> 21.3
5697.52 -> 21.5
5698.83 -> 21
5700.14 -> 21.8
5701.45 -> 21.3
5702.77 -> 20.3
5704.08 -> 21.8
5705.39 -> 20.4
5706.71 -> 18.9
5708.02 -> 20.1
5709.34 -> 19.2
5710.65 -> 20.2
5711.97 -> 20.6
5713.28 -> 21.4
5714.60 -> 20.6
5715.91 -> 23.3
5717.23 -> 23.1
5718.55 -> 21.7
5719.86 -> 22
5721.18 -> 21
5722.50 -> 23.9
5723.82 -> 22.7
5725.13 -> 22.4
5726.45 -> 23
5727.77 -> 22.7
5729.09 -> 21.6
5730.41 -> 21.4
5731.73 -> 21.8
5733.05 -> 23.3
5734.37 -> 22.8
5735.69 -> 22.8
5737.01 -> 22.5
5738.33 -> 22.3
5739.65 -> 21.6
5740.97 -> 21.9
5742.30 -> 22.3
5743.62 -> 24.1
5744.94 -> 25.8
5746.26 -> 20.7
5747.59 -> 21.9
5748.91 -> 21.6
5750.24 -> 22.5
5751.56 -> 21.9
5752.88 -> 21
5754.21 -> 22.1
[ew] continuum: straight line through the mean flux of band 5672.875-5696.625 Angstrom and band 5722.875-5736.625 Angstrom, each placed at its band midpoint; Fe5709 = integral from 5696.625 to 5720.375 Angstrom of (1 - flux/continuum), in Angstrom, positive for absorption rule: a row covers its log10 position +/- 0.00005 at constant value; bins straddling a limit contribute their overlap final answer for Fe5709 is 1.2 Angstrom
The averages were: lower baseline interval 21.8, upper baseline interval 22.5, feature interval 21.1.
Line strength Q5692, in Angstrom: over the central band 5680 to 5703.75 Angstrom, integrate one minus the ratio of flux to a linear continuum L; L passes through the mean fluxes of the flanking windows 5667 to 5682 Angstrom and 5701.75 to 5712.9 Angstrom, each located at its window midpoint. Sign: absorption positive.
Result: -1.1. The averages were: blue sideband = 21.1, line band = 21.6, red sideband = 20.2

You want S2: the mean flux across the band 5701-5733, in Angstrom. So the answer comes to 21.5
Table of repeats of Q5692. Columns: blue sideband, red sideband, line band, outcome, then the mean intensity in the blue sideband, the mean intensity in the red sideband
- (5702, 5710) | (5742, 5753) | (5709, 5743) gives -1.2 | 20.1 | 22.5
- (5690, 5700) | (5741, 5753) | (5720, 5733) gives -0.1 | 21.7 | 22.5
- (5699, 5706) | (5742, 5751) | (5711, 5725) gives -0.2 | 21.1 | 22.7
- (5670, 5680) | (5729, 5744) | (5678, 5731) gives 0.5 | 21.3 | 22.4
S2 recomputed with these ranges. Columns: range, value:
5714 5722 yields 22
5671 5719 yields 21.4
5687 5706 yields 21.4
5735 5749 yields 22.5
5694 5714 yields 20.8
